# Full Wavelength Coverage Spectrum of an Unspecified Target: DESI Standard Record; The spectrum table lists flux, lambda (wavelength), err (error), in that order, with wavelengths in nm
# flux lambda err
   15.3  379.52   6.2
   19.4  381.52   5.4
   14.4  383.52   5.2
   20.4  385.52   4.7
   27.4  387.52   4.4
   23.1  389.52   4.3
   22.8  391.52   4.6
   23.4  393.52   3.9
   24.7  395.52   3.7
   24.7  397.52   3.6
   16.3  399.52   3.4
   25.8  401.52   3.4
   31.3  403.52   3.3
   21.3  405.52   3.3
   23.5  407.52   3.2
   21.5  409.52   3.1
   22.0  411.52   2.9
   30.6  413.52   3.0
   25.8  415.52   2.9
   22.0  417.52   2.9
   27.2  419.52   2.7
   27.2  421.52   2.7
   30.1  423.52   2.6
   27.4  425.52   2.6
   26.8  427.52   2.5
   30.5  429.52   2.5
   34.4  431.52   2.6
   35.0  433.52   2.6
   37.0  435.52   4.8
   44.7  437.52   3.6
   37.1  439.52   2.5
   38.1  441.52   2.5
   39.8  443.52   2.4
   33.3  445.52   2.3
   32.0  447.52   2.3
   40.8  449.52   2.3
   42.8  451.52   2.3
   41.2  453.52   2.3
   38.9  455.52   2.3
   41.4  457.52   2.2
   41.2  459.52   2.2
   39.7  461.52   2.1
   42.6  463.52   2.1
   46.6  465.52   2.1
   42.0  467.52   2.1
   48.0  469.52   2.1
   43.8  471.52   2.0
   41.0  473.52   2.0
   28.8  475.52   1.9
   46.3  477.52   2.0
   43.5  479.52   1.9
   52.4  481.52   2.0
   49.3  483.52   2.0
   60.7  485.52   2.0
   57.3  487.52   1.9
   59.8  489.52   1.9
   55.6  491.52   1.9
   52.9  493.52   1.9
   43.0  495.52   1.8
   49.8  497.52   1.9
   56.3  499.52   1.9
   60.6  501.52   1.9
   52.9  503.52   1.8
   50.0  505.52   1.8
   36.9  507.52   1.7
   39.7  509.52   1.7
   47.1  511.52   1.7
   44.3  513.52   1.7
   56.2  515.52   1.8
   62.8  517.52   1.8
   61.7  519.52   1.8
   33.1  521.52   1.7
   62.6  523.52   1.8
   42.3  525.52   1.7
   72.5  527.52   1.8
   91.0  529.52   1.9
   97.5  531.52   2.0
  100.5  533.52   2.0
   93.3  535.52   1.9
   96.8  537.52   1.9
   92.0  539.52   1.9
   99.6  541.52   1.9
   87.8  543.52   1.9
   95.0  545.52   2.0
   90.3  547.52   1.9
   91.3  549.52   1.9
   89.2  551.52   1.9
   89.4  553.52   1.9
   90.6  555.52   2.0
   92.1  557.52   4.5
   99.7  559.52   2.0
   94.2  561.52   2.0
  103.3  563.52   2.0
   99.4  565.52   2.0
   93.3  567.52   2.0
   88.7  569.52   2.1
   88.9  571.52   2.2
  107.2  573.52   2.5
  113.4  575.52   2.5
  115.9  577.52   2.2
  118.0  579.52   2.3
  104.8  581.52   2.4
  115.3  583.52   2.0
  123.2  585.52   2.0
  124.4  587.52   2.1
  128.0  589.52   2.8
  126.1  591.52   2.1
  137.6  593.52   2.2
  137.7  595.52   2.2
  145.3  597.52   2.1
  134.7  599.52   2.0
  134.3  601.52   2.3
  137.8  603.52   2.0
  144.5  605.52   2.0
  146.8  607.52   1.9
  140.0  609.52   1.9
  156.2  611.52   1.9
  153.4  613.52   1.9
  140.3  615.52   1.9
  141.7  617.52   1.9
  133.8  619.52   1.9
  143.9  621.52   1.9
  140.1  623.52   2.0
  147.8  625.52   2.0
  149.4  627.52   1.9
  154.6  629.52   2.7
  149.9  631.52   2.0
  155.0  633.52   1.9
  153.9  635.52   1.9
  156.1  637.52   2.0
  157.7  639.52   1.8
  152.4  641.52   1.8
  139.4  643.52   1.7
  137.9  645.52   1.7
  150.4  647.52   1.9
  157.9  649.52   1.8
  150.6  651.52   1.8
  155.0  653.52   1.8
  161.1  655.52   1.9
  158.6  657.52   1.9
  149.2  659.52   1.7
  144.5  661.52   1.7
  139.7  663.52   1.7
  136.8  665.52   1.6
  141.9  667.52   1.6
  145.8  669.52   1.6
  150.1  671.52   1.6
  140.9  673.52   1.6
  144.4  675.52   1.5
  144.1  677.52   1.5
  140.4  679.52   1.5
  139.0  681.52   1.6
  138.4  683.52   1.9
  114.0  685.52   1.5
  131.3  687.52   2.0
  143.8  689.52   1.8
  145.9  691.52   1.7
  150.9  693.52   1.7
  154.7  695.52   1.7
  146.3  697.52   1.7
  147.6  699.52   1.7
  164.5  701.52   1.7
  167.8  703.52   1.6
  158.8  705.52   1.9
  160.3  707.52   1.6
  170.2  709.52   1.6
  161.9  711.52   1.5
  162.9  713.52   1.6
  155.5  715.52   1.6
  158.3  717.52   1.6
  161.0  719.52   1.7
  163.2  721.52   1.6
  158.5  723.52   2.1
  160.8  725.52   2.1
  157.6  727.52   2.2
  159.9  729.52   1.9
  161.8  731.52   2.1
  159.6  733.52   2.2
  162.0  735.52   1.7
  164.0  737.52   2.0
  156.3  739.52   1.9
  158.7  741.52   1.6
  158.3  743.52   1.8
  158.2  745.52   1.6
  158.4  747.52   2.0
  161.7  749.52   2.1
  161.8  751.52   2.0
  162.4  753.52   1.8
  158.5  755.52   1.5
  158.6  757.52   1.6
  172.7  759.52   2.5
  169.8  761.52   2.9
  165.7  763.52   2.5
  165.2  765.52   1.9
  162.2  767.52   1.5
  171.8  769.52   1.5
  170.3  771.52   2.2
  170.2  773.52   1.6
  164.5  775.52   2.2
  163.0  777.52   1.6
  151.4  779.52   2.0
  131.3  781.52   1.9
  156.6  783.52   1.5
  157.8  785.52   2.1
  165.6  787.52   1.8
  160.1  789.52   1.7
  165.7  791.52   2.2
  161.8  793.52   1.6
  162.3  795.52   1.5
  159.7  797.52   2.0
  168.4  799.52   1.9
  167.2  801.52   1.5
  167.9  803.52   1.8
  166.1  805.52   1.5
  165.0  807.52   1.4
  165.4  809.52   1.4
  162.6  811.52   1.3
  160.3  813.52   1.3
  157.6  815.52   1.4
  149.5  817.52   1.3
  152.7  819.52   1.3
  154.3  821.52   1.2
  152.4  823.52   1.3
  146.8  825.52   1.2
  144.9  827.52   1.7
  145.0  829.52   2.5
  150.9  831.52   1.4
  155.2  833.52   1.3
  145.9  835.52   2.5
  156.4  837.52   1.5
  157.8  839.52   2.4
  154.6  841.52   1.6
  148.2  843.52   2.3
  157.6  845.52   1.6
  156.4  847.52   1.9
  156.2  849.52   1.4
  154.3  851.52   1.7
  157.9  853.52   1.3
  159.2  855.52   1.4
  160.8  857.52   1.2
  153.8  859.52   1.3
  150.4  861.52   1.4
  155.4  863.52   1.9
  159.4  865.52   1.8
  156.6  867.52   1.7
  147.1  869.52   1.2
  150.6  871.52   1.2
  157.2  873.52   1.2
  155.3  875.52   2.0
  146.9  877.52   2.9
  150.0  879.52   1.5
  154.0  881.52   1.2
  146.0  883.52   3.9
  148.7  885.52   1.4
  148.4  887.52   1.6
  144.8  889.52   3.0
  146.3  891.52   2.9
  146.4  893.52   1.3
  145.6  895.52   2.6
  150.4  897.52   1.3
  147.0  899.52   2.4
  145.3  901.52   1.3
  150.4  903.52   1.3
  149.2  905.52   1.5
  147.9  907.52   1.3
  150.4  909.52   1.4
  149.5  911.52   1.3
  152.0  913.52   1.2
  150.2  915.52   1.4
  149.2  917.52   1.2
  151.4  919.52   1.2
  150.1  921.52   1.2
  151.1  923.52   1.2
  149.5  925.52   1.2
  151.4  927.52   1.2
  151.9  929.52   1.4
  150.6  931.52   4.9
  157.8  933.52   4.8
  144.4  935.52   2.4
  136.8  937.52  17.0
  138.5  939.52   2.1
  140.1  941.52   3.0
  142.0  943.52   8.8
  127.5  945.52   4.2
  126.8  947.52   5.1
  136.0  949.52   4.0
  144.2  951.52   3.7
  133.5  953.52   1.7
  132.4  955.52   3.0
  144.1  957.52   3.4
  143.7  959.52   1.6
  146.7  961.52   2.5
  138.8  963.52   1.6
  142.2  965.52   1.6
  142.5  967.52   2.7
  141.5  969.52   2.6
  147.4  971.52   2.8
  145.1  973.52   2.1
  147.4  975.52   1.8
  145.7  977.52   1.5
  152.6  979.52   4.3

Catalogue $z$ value 0.33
